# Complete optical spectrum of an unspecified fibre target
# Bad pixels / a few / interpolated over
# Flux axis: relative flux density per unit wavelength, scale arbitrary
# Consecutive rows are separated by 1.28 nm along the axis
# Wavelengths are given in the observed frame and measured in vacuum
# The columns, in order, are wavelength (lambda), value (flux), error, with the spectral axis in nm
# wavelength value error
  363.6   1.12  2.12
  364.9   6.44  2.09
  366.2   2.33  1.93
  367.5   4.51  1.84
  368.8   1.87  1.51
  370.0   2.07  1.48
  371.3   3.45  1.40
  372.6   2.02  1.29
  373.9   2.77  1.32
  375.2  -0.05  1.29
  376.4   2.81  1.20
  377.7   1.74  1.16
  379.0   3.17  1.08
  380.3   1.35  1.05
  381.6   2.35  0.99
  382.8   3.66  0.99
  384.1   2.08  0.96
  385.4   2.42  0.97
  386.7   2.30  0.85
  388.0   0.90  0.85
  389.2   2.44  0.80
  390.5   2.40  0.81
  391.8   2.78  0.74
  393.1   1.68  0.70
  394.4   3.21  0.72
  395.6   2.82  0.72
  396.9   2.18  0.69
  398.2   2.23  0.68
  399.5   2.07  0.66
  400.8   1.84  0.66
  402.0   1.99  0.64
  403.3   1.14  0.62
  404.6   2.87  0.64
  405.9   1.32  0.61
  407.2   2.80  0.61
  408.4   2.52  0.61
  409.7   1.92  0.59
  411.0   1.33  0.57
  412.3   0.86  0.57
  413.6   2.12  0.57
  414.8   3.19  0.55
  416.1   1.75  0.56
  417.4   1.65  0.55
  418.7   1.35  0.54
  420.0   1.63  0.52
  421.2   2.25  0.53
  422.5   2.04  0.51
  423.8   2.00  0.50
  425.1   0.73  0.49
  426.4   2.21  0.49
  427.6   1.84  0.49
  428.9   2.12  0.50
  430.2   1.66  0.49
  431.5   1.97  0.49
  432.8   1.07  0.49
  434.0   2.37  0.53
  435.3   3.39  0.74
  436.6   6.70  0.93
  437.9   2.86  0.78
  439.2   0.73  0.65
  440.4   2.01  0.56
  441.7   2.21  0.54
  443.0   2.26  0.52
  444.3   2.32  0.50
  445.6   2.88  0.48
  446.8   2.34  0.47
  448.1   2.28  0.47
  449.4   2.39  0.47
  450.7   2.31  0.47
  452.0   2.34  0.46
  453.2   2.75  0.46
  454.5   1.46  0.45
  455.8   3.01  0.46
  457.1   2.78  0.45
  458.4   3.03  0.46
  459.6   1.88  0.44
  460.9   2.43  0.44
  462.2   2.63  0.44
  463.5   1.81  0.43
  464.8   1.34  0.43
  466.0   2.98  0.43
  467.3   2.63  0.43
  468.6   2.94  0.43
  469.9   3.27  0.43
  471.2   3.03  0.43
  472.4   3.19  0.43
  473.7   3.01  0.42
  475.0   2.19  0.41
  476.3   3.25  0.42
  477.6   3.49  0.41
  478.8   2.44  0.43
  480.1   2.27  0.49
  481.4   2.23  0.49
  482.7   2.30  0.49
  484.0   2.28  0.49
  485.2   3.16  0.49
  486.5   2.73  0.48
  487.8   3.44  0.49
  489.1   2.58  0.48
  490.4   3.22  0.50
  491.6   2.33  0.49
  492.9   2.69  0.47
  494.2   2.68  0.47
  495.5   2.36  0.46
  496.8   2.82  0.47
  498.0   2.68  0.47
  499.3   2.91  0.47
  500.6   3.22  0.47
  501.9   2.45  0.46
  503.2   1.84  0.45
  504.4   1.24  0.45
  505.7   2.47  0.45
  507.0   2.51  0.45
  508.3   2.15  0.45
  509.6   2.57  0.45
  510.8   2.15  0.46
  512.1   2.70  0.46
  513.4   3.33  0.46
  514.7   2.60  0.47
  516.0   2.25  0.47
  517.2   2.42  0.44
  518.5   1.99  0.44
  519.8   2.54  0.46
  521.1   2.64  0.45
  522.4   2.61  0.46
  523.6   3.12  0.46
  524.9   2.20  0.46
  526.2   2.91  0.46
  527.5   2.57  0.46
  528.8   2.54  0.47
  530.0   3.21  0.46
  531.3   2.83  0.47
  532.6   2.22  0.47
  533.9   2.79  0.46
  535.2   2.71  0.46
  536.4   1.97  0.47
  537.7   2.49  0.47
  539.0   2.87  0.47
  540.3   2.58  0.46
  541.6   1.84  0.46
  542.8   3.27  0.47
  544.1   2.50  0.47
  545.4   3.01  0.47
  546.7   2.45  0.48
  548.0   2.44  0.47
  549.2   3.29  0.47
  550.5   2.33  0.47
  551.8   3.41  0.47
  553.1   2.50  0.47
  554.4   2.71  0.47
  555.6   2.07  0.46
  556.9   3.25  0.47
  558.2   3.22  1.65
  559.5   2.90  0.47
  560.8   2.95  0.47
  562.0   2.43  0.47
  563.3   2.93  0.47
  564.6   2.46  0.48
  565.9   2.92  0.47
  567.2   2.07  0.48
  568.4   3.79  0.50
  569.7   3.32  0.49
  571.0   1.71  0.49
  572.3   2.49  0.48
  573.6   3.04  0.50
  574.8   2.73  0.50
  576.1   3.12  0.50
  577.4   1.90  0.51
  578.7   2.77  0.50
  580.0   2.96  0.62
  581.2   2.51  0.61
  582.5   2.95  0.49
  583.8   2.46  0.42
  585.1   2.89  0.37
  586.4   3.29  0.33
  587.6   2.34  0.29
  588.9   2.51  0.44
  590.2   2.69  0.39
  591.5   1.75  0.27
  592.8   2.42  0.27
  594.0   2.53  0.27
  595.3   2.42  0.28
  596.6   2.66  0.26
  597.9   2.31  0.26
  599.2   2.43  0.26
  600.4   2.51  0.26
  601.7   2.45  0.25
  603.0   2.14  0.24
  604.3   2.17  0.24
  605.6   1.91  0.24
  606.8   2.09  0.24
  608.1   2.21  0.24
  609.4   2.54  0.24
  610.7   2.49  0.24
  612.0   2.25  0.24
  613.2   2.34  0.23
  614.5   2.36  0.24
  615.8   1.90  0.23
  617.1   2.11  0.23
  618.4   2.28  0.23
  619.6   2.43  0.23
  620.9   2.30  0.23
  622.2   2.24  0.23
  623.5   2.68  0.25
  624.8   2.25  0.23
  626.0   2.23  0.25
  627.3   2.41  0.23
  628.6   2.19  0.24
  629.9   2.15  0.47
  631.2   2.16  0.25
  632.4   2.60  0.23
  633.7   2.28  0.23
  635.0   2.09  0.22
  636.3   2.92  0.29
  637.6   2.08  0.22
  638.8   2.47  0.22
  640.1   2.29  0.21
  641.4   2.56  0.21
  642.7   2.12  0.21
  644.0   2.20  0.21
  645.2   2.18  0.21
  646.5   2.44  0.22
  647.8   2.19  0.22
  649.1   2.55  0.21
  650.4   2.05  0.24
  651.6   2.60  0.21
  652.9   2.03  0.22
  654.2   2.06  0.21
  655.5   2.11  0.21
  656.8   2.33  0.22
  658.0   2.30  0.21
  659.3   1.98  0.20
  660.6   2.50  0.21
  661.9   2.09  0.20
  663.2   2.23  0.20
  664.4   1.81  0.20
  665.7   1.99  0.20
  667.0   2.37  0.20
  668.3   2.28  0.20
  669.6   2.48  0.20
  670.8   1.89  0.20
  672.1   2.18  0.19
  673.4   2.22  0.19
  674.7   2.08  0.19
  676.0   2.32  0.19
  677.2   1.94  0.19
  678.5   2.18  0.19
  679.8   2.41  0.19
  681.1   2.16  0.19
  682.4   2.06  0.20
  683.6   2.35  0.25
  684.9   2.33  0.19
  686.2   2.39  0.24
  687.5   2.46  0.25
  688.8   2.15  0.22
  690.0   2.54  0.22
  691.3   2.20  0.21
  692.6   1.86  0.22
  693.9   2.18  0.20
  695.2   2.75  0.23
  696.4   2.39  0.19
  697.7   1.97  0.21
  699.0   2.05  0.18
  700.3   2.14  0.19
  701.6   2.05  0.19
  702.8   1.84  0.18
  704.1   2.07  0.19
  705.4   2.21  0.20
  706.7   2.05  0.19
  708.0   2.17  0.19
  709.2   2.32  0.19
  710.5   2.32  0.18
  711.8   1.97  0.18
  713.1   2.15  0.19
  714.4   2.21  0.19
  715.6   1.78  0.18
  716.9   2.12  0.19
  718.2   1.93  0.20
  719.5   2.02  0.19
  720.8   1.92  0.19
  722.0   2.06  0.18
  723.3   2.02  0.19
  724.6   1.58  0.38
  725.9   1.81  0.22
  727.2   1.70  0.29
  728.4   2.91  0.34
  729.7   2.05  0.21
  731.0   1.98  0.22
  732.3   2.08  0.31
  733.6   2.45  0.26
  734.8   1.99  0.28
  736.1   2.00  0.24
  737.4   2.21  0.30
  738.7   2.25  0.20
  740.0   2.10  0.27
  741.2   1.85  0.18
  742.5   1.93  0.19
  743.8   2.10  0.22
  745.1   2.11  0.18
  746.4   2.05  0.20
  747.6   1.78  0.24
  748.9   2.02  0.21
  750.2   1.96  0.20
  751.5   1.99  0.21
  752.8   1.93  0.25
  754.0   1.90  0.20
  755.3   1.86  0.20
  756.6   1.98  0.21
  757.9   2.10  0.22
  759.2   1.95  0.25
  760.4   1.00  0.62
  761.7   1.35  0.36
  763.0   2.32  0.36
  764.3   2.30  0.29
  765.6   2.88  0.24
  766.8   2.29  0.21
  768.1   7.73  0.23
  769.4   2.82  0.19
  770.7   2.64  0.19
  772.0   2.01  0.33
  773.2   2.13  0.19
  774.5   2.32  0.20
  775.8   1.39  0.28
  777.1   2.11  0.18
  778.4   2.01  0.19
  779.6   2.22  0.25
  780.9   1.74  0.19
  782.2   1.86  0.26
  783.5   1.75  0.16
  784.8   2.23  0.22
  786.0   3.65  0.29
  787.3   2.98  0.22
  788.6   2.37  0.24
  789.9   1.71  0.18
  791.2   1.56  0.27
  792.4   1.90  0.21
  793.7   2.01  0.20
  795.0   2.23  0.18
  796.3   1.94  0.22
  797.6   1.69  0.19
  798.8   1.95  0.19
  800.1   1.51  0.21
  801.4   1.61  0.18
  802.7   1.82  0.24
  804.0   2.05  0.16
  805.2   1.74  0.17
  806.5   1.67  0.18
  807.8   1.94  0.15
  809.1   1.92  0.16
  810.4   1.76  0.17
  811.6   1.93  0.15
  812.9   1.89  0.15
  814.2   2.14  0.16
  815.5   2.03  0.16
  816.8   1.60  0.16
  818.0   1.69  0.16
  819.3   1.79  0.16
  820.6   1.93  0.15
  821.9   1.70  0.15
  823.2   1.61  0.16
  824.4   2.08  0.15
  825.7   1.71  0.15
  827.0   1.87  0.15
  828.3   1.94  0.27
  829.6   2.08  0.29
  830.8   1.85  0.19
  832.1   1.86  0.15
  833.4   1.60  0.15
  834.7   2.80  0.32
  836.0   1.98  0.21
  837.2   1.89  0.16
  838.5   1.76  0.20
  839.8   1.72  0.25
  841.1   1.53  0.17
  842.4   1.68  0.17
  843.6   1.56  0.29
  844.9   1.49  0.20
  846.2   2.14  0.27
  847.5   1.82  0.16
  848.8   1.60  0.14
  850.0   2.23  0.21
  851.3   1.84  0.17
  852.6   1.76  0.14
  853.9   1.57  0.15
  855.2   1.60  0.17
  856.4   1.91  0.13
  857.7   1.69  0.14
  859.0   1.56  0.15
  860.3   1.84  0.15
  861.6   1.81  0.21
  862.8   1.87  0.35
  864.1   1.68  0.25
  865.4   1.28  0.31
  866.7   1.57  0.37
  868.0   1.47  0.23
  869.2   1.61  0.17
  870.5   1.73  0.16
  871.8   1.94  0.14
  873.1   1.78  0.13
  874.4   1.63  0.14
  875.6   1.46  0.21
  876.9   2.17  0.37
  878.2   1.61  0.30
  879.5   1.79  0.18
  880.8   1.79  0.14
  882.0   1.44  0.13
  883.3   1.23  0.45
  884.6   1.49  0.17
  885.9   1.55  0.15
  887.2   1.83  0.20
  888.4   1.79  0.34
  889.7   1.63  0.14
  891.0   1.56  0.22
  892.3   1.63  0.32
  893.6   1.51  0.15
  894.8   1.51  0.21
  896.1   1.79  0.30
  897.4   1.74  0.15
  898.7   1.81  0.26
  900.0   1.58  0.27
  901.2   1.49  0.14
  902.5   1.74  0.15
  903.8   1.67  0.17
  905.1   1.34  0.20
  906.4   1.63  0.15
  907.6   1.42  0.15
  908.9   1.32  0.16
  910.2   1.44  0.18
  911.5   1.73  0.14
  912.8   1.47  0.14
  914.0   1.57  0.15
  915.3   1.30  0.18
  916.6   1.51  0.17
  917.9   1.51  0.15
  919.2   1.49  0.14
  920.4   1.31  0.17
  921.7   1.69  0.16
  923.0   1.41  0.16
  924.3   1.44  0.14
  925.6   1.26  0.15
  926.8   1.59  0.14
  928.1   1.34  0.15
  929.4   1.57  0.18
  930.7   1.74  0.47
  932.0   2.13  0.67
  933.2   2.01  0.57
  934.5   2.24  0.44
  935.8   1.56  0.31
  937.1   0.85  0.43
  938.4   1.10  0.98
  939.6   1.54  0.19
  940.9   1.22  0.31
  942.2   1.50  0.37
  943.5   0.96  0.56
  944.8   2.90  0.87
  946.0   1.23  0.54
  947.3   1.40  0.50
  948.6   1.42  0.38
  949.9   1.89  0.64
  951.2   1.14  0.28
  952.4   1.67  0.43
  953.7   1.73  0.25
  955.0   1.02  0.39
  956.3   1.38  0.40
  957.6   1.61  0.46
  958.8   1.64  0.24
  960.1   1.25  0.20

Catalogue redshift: 0.169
